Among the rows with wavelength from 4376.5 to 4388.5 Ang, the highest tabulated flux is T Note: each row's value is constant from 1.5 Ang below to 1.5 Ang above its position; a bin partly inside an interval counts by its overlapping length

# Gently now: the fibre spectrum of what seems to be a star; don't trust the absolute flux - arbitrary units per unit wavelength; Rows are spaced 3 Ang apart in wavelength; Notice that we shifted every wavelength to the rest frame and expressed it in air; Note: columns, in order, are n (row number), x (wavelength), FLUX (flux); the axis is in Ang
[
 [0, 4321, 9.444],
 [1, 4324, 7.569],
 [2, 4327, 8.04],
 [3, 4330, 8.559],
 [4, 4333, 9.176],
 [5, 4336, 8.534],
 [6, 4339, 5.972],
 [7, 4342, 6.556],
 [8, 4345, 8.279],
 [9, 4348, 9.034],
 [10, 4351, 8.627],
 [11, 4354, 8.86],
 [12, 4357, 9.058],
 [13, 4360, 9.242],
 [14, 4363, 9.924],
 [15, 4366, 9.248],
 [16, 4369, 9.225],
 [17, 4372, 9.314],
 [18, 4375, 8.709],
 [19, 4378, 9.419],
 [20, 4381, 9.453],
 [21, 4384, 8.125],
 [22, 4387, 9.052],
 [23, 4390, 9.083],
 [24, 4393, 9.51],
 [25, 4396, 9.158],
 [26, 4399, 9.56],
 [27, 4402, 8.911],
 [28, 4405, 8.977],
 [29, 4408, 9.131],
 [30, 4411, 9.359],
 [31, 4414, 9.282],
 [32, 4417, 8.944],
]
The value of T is 9.453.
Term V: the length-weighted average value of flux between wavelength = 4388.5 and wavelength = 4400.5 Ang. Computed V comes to 9.33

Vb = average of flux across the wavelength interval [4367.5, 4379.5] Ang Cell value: 9.17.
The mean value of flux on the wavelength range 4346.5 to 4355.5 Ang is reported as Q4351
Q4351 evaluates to 8.84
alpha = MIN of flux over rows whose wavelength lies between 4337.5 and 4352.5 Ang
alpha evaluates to 5.972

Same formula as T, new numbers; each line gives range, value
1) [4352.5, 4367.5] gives 9.924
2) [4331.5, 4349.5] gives 9.176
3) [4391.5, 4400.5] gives 9.56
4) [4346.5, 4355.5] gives 9.034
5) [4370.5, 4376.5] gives 9.314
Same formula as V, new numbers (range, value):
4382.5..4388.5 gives 8.59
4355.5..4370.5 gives 9.34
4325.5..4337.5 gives 8.58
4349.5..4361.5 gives 8.95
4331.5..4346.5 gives 7.7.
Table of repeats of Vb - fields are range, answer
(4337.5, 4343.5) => 6.26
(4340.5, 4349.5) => 7.96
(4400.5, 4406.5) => 8.94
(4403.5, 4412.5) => 9.16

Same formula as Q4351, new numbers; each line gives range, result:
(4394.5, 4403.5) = 9.21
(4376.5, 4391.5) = 9.03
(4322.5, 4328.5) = 7.8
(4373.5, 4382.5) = 9.19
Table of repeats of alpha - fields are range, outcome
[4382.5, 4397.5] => 8.125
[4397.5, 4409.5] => 8.911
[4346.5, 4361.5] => 8.627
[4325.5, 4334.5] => 8.04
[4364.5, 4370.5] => 9.225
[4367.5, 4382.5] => 8.709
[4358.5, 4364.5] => 9.242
